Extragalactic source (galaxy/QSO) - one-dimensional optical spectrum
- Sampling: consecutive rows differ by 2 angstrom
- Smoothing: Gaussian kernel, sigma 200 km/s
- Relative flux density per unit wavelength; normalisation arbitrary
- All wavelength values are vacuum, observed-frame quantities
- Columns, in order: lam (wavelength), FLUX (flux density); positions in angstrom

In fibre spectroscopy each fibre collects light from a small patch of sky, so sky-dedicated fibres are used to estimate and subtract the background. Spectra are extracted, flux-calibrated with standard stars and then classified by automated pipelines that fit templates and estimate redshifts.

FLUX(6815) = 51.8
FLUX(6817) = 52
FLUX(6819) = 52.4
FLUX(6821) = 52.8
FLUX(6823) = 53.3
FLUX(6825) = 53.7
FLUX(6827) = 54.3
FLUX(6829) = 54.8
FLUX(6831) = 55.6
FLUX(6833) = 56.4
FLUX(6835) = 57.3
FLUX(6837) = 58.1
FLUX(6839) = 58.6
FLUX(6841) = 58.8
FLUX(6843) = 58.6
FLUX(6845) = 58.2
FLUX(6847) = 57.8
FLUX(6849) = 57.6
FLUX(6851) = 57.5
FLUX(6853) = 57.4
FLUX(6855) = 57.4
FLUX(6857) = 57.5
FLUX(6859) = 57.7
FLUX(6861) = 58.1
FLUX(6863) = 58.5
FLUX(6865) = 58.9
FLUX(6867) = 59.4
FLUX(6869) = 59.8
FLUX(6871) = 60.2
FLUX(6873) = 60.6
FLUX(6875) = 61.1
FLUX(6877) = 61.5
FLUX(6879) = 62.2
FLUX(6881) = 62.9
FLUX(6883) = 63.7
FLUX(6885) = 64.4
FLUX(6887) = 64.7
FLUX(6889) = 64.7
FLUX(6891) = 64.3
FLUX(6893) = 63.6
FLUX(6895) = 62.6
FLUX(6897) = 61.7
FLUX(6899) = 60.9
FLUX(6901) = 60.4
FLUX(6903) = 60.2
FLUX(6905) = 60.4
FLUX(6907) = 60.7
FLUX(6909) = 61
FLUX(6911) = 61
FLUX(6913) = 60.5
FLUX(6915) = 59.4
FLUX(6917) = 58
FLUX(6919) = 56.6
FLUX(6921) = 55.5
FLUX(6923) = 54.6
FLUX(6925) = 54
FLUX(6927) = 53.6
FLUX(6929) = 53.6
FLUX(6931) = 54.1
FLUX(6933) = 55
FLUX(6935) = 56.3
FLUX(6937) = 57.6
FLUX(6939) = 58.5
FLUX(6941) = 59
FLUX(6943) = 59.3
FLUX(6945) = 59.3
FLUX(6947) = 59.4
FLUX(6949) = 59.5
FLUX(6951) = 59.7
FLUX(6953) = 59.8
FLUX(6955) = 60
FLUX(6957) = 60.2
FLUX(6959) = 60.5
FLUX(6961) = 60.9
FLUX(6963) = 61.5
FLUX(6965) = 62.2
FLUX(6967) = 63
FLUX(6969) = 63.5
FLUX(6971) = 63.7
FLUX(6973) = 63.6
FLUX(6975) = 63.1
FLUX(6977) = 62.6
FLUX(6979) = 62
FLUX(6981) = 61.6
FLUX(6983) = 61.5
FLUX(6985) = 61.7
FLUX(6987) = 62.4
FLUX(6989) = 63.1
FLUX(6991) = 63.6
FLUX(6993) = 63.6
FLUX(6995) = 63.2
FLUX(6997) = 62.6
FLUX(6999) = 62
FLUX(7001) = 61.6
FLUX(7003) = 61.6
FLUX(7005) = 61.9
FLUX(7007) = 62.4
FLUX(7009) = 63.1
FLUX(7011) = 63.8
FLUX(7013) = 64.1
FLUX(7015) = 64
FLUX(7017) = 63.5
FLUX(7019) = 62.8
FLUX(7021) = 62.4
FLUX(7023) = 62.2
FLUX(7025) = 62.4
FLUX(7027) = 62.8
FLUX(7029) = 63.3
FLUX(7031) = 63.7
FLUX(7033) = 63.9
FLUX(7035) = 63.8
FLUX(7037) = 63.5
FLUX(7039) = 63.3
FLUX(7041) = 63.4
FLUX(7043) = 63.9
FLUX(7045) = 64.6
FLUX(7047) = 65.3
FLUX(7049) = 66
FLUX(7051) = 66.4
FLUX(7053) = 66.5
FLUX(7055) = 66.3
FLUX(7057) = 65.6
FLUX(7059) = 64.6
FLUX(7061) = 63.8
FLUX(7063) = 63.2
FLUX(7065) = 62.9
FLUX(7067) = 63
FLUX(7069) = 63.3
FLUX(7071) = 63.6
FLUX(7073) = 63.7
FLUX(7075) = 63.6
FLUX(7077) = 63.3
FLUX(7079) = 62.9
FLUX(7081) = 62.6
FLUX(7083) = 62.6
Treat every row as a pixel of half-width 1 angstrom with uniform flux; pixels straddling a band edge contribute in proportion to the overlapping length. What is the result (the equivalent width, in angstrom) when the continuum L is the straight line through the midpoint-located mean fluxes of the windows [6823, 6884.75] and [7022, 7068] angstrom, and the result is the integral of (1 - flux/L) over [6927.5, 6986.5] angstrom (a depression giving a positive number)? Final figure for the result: 1.4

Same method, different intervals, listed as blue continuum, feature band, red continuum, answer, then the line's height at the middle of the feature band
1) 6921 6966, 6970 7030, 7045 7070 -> -1.4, 61.4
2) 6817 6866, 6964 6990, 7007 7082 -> -0.5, 61.4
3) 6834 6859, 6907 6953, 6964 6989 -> 2.5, 60.9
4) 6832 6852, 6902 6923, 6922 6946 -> -0.9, 56.6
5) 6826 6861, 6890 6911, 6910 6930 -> -1.7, 56.8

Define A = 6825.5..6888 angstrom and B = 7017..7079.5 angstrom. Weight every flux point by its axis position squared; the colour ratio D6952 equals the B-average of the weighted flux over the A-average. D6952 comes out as 1.14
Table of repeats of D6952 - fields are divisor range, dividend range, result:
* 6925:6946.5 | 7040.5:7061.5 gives 1.19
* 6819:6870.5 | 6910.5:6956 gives 1.03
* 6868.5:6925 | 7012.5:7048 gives 1.08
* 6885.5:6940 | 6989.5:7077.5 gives 1.11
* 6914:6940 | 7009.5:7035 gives 1.16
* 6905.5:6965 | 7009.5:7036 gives 1.11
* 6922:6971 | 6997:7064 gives 1.11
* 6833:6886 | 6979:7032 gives 1.10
